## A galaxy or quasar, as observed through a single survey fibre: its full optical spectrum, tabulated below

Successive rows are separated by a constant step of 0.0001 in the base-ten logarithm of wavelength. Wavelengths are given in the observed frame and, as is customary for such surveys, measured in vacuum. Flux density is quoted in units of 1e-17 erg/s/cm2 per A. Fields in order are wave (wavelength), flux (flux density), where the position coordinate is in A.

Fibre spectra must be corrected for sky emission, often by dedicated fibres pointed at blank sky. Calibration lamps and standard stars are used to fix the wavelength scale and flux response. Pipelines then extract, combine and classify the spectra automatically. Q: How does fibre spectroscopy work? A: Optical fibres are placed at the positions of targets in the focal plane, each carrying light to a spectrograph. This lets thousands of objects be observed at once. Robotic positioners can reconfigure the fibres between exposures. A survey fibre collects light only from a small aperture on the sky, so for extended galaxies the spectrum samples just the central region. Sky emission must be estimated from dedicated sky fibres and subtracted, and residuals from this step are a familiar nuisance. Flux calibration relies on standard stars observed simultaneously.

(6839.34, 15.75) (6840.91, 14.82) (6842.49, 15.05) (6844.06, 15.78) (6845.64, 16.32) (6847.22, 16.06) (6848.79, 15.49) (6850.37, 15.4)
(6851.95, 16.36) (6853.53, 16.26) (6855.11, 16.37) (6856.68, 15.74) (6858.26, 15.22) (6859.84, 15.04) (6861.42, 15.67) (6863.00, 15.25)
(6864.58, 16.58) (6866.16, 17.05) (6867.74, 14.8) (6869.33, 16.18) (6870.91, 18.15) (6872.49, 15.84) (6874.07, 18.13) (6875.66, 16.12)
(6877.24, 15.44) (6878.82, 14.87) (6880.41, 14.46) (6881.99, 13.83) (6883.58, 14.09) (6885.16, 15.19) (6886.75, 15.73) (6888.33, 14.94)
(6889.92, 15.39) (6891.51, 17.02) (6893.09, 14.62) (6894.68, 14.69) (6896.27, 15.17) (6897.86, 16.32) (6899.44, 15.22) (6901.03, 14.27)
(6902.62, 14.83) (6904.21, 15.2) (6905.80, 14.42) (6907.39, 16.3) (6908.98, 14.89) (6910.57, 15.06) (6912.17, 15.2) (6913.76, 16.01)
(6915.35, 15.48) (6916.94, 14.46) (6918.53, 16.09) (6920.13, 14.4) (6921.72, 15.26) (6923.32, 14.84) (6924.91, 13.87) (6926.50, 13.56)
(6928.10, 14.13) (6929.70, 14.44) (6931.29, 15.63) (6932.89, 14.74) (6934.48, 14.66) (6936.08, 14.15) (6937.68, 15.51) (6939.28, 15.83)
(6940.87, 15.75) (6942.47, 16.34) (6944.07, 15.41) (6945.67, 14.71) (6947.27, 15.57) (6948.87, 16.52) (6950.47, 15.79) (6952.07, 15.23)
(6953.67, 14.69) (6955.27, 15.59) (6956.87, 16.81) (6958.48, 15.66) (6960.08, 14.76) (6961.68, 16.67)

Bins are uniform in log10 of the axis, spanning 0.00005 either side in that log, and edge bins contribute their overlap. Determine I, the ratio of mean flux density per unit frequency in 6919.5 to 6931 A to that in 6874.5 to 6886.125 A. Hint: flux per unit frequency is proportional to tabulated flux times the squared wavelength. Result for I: 1.0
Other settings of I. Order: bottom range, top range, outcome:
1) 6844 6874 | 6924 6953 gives 0.96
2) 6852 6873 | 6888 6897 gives 0.96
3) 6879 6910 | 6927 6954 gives 1.02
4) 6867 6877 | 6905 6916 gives 0.94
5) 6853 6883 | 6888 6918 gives 0.97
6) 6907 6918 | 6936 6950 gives 1.03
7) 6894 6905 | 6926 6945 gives 1.01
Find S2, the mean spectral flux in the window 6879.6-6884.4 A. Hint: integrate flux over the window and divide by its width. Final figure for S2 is 14.1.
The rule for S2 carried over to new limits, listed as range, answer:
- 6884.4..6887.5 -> 15.4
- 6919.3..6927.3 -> 14.4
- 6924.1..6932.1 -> 14.3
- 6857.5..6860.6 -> 15.1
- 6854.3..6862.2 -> 15.6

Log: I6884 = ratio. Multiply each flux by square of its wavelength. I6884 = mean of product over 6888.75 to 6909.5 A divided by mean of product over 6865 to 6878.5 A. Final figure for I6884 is 0.9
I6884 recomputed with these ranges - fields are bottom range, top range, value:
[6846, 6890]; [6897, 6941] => 0.97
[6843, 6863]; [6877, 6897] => 0.96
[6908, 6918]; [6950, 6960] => 1.03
